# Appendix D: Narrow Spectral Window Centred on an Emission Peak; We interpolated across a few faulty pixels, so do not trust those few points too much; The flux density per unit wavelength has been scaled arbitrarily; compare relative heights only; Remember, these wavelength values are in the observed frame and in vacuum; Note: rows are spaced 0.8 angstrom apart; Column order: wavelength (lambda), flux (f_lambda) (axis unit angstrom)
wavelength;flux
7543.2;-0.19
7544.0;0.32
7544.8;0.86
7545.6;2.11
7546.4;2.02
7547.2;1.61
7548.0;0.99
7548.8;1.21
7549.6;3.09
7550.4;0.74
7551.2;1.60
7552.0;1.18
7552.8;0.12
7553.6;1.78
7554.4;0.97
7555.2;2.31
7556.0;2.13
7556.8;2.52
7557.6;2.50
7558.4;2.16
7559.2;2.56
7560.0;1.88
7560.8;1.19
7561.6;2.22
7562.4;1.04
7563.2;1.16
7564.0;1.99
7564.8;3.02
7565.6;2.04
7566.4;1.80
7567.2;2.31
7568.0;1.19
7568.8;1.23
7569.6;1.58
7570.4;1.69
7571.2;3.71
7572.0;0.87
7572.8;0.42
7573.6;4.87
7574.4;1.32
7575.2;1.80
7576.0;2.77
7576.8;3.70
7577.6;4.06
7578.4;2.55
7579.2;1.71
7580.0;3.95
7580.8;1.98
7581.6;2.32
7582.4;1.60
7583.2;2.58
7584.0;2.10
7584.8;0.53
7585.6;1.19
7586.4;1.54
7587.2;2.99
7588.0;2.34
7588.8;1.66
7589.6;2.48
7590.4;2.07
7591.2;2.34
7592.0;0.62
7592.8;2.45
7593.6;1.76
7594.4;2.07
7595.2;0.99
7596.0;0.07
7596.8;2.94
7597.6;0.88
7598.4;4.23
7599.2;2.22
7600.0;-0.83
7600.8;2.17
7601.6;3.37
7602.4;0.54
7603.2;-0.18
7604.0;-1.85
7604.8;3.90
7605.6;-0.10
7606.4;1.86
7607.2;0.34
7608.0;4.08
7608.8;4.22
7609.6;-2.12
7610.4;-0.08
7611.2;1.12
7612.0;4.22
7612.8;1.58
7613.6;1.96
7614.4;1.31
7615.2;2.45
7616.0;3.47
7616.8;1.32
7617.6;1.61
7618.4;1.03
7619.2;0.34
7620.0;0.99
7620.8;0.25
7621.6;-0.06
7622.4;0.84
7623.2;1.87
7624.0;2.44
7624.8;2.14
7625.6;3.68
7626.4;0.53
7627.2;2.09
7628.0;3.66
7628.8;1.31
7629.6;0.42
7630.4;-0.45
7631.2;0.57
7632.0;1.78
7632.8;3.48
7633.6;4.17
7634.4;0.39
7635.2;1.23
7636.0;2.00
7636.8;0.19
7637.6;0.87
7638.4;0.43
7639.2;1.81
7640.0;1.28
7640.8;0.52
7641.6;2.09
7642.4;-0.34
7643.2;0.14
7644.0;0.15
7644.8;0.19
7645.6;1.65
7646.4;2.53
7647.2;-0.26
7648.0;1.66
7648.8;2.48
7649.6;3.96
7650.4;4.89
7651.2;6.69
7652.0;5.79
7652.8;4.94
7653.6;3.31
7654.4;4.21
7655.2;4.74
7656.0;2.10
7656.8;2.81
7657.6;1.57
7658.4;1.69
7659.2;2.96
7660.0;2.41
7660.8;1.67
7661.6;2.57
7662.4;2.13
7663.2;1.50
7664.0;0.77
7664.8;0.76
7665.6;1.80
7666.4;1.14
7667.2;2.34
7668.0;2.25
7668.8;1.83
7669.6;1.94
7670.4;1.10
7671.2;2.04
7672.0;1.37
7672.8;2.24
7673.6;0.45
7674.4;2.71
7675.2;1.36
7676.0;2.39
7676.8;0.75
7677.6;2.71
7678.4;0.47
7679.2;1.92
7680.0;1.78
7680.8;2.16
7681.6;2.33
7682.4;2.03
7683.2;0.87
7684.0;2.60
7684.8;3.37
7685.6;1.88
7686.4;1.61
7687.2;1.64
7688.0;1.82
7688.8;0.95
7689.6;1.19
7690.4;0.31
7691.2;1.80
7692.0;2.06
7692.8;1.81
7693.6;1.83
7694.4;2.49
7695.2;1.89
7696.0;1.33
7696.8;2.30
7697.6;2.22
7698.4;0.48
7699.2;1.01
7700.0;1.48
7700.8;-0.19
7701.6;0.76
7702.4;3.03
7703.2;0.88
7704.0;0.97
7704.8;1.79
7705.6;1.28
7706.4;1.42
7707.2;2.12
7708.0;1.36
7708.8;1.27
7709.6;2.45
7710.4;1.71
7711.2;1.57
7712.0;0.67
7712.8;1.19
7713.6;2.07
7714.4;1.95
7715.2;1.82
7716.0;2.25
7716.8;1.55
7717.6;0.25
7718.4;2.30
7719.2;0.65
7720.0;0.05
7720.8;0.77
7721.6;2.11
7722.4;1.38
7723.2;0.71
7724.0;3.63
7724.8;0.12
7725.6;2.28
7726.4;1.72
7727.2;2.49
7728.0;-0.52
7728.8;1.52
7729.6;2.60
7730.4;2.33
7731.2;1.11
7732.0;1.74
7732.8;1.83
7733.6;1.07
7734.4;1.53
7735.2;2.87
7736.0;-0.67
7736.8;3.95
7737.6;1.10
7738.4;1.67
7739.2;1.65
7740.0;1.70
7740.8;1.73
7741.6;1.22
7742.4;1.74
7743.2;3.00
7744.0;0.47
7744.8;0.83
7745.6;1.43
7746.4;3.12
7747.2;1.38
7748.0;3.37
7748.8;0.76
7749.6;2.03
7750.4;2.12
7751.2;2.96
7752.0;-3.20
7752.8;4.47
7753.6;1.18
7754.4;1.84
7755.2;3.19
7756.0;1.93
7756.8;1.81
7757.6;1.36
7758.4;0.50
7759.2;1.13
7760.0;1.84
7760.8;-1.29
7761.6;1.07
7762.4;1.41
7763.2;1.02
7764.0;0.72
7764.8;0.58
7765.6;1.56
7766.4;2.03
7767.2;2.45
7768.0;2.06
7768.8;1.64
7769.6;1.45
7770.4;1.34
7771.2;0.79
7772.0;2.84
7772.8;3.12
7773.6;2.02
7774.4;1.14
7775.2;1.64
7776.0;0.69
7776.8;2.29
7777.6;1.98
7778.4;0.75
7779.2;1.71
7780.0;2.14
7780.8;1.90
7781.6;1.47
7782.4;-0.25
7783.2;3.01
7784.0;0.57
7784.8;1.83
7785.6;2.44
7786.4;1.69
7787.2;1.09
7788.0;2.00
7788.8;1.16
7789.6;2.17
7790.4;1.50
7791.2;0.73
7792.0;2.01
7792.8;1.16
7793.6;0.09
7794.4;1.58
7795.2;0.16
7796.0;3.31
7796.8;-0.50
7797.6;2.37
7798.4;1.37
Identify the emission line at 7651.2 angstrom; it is [O III] 5007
